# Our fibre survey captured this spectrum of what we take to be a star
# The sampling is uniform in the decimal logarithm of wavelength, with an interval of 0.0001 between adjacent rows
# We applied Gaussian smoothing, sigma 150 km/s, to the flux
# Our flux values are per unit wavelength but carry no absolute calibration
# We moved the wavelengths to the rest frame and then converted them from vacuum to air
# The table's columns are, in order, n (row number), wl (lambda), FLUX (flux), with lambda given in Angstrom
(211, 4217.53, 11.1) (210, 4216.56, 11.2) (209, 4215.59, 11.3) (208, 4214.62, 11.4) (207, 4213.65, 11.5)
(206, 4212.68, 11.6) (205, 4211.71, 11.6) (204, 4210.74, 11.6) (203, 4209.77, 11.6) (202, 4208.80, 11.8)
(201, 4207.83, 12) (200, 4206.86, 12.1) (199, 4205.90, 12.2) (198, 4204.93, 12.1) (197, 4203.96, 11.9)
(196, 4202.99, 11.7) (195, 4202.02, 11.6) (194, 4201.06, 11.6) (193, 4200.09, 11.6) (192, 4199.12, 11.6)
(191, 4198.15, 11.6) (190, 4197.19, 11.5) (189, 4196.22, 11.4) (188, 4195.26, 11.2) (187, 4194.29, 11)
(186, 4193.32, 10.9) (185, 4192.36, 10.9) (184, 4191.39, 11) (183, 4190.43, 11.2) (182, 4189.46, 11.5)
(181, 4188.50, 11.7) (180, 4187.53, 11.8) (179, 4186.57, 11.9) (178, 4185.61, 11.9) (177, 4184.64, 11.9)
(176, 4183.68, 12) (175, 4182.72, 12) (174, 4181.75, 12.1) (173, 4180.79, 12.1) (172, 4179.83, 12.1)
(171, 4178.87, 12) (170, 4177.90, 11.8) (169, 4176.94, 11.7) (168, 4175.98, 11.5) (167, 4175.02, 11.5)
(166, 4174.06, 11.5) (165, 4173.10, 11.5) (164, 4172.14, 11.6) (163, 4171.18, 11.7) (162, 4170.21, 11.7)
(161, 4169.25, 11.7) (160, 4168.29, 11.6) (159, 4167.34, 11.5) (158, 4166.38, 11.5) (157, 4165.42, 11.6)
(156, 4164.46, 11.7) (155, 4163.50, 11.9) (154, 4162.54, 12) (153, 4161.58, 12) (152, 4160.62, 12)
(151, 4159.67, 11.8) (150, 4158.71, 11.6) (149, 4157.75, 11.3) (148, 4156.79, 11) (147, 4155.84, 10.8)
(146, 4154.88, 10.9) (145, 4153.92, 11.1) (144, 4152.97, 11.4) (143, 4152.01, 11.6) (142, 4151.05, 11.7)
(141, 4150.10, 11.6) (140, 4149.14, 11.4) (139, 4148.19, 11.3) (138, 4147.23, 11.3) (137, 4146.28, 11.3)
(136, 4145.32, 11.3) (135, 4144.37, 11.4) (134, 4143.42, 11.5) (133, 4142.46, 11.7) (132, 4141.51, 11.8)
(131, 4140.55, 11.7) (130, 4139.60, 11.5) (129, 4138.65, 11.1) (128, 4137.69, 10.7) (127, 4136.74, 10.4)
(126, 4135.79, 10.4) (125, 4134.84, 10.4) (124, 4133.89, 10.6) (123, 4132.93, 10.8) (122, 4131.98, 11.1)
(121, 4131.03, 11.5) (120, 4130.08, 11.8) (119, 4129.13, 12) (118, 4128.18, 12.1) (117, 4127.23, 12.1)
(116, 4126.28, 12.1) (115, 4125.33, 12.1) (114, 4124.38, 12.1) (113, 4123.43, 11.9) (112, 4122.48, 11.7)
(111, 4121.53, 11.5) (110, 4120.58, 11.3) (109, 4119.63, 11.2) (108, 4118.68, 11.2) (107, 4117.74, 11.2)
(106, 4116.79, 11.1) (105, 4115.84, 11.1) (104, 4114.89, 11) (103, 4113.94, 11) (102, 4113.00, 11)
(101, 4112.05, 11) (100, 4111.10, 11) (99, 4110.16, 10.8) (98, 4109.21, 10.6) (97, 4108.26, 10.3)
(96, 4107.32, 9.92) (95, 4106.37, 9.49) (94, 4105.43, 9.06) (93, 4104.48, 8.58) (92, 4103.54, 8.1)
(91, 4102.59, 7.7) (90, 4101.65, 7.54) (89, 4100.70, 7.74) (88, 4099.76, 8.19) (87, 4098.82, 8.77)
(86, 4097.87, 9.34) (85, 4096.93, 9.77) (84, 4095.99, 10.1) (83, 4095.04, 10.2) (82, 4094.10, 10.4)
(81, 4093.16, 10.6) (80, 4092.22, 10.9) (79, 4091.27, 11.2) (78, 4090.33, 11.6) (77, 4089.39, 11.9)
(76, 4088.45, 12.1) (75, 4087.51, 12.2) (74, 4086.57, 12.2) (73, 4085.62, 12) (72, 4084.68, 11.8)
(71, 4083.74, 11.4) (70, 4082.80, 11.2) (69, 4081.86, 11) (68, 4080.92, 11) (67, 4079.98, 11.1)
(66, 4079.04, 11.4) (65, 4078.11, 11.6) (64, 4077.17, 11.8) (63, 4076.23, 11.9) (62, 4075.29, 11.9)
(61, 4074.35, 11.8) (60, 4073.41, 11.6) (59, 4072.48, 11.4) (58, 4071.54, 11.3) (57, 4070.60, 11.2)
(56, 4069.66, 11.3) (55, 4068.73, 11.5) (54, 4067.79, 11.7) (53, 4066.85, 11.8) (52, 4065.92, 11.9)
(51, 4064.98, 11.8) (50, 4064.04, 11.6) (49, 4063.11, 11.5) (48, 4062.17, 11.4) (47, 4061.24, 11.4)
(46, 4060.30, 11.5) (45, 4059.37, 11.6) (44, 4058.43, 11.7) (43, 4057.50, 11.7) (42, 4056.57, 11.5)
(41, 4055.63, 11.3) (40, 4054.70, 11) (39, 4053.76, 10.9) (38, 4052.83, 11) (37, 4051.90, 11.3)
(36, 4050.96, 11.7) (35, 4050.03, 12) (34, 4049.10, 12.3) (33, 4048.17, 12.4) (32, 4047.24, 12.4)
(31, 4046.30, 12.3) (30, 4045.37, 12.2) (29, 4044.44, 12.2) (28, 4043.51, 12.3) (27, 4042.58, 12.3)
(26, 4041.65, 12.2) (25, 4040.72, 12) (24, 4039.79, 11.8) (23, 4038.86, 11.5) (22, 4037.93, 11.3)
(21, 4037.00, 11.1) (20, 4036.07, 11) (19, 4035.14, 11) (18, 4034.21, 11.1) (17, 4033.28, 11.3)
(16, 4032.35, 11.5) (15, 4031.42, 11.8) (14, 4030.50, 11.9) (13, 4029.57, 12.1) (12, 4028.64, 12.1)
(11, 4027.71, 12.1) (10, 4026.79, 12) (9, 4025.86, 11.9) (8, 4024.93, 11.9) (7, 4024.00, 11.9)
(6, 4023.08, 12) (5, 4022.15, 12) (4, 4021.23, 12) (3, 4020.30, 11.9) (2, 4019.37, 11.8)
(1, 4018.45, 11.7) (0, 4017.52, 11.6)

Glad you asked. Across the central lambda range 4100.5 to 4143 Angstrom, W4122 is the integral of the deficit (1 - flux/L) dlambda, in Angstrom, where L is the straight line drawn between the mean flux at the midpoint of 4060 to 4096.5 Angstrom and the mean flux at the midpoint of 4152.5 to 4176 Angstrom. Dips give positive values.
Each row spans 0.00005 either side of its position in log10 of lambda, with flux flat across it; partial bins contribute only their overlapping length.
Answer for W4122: 2.5 Angstrom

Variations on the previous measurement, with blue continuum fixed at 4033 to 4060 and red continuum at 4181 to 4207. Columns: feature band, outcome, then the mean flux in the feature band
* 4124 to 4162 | 0.77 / 11.4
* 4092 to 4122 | 4.13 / 10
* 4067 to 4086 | 0.27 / 11.5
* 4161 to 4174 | -0.06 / 11.7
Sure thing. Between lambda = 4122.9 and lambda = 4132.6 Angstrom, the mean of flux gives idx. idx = 11.9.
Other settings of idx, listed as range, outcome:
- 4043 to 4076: 11.7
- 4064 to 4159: 11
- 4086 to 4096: 11.3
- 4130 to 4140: 10.9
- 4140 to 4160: 11.4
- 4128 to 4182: 11.5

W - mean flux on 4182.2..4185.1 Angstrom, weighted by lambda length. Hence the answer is 12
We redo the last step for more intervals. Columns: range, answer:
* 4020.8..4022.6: 12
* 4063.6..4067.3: 11.8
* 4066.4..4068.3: 11.7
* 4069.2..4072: 11.2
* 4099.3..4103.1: 7.79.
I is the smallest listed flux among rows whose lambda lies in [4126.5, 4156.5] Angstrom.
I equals 10.4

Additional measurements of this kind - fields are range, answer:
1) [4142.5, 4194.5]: 10.8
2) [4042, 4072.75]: 10.9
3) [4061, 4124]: 7.54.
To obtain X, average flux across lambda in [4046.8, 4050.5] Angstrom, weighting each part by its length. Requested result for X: 12.3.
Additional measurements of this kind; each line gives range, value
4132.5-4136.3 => 10.5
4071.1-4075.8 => 11.6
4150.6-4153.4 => 11.5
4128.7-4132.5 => 11.6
